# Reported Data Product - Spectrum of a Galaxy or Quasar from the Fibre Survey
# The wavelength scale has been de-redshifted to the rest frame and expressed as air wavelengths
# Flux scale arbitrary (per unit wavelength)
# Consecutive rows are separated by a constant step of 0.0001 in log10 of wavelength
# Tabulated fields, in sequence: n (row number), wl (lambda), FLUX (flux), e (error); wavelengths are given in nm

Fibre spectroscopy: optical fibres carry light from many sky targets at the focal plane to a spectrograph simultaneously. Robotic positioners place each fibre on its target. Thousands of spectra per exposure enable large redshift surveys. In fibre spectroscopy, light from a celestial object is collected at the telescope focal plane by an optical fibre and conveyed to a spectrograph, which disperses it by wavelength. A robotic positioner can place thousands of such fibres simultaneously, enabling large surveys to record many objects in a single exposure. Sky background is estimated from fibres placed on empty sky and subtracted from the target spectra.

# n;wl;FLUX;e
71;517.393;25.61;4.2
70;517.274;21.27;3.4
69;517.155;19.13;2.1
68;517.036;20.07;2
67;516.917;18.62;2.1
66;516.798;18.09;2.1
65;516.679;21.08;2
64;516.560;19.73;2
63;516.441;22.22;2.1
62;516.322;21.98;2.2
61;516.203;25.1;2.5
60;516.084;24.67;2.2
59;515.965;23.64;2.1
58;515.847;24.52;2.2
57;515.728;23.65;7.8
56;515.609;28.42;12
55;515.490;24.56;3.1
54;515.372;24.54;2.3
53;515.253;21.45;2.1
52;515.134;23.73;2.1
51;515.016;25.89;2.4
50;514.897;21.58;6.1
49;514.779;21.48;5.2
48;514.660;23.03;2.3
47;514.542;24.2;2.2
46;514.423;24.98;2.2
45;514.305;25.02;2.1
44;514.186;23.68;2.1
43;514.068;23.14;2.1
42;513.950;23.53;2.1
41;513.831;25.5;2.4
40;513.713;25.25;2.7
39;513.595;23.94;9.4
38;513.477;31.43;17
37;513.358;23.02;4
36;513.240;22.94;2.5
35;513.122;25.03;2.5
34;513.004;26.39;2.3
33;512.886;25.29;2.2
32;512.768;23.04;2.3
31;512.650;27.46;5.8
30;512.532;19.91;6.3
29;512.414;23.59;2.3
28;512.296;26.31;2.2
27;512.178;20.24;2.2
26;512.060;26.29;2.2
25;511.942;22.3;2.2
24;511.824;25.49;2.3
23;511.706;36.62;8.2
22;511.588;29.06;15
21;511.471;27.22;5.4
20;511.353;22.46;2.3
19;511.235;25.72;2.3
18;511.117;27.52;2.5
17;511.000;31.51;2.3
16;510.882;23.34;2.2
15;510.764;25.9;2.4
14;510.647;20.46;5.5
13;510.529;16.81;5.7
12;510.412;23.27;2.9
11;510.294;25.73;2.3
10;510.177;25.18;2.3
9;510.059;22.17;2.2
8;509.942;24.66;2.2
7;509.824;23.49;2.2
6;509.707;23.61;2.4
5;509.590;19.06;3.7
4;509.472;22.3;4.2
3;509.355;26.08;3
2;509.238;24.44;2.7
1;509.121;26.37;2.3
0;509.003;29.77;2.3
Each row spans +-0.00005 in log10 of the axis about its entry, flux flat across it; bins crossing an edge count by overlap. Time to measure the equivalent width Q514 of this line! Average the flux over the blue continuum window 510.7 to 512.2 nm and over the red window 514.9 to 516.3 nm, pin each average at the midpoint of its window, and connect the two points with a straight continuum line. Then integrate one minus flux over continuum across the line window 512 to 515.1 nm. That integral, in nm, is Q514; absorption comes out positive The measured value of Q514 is 0.14 nm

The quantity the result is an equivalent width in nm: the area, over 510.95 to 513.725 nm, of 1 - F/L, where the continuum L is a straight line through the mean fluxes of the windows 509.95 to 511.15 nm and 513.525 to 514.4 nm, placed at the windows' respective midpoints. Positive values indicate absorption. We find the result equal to -0.17 nm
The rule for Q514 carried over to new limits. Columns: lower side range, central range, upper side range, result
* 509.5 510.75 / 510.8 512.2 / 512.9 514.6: -0.19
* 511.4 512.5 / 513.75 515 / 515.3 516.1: 0.08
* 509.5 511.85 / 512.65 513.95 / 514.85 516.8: -0.06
